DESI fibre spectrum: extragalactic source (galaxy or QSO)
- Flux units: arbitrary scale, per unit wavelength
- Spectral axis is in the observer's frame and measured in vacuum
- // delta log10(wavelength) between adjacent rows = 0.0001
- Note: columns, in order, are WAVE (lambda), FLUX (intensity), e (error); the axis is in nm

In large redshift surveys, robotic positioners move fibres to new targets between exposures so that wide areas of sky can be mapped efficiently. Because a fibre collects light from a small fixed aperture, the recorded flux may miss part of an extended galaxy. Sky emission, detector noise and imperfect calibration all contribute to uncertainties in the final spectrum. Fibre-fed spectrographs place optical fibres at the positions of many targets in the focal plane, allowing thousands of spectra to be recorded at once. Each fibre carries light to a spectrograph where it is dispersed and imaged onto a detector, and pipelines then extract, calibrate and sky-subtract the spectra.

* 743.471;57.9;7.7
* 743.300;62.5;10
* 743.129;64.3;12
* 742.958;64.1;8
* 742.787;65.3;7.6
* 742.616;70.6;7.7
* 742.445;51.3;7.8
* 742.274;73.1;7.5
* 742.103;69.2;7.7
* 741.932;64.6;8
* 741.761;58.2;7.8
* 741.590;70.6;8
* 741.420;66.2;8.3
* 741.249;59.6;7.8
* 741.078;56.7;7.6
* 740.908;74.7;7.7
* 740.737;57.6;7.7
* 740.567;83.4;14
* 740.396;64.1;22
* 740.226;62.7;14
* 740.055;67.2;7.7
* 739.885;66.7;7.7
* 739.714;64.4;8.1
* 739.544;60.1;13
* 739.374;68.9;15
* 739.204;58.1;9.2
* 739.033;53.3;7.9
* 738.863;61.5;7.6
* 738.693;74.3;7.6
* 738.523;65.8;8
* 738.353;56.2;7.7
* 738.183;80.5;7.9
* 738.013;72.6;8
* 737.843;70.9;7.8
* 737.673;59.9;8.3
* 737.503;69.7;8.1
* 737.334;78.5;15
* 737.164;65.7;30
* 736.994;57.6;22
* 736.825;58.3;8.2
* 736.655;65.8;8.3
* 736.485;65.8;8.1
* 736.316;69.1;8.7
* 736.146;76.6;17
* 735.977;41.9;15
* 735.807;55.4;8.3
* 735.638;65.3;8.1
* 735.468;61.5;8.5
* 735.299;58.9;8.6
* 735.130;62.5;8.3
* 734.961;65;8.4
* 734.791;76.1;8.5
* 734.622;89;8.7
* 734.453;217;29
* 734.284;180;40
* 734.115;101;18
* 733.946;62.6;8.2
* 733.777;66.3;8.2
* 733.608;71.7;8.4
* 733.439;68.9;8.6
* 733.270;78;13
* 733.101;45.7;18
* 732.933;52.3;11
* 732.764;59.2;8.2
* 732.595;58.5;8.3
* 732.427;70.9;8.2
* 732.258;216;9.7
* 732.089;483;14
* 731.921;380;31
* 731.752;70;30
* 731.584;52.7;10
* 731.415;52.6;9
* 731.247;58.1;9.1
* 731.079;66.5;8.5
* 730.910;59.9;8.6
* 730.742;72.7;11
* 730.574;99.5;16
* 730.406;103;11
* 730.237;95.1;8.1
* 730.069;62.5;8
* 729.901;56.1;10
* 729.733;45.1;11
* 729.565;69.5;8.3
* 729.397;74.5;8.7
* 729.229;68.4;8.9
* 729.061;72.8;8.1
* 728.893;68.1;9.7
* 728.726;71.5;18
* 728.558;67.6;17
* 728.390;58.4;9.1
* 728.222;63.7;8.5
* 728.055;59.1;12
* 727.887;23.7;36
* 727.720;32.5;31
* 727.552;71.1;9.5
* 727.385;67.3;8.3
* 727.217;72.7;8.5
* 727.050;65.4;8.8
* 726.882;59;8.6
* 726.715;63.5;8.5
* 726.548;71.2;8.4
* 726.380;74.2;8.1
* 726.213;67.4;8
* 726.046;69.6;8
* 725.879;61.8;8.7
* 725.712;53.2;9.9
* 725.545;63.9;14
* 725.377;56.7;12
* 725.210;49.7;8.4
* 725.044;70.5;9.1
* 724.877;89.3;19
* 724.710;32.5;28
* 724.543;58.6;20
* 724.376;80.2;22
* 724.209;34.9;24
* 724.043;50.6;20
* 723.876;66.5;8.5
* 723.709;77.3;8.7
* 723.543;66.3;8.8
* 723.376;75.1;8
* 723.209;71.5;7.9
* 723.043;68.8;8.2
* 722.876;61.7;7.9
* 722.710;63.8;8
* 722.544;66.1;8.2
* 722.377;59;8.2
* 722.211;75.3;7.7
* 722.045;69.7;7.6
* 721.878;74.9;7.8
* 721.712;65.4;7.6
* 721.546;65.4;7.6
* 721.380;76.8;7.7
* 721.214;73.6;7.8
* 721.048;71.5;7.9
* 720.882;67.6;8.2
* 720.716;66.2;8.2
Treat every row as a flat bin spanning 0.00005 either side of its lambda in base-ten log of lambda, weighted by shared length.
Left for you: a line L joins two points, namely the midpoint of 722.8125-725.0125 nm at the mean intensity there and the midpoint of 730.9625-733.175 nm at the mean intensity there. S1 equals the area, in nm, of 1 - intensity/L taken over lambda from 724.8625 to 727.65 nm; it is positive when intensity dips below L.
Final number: 0.56 nm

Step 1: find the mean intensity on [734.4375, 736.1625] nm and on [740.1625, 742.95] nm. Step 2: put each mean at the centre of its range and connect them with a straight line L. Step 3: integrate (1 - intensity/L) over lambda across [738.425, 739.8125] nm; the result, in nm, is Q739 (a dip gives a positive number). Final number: 0.109 nm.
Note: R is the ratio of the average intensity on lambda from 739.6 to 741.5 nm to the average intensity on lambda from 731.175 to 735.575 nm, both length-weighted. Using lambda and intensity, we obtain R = 0.6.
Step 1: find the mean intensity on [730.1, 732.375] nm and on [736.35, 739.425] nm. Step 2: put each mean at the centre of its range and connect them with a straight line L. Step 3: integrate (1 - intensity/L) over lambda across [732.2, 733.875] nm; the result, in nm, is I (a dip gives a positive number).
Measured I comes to 0.592 nm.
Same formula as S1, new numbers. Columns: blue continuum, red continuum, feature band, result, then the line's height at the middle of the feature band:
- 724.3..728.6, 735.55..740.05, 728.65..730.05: -0.07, 62.4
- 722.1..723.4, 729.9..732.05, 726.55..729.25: 0.86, 90.4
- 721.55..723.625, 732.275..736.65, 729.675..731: 0.00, 75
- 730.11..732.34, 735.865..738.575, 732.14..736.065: 0.63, 103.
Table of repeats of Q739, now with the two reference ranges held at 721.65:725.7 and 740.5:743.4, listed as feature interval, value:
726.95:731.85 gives -0.133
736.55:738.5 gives -0.054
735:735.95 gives 0.075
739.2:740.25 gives 0.010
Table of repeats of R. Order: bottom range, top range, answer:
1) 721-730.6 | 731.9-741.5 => 1.28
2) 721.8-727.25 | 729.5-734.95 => 1.60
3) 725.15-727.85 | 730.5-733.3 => 1.89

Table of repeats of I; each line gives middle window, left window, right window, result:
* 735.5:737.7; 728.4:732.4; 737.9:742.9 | 0.457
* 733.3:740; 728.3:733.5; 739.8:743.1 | 0.517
